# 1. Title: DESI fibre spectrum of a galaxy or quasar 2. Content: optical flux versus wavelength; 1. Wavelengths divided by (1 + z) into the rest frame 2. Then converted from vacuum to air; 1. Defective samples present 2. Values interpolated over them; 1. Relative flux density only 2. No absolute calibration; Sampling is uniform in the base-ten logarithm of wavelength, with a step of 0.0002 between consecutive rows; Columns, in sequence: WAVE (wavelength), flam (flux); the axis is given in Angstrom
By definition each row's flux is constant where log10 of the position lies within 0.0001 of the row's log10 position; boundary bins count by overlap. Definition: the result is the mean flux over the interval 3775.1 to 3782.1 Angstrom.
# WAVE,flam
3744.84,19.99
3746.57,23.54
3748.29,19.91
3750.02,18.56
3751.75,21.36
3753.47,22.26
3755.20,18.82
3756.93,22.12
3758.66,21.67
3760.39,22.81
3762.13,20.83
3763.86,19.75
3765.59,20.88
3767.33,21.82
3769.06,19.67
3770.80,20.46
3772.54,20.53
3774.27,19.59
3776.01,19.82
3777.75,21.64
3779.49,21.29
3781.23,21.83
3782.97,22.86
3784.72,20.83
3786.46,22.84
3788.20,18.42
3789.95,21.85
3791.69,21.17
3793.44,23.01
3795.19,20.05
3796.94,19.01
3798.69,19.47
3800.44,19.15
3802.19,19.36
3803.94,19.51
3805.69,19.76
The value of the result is 21.1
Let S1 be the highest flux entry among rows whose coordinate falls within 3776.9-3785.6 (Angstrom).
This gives 22.86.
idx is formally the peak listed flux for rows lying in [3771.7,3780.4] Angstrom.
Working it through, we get 21.64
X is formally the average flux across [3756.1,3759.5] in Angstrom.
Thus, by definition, 21.9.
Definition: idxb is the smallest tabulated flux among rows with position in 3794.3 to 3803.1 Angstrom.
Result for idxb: 19.01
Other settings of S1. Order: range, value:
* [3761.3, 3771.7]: 21.82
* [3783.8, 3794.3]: 23.01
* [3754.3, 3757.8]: 22.12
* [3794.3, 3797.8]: 20.05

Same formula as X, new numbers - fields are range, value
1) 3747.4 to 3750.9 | 19.3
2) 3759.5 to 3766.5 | 21.1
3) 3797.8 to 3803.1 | 19.3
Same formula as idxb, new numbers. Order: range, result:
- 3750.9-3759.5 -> 18.82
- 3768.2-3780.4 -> 19.59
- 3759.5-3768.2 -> 19.75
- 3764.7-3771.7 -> 19.67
